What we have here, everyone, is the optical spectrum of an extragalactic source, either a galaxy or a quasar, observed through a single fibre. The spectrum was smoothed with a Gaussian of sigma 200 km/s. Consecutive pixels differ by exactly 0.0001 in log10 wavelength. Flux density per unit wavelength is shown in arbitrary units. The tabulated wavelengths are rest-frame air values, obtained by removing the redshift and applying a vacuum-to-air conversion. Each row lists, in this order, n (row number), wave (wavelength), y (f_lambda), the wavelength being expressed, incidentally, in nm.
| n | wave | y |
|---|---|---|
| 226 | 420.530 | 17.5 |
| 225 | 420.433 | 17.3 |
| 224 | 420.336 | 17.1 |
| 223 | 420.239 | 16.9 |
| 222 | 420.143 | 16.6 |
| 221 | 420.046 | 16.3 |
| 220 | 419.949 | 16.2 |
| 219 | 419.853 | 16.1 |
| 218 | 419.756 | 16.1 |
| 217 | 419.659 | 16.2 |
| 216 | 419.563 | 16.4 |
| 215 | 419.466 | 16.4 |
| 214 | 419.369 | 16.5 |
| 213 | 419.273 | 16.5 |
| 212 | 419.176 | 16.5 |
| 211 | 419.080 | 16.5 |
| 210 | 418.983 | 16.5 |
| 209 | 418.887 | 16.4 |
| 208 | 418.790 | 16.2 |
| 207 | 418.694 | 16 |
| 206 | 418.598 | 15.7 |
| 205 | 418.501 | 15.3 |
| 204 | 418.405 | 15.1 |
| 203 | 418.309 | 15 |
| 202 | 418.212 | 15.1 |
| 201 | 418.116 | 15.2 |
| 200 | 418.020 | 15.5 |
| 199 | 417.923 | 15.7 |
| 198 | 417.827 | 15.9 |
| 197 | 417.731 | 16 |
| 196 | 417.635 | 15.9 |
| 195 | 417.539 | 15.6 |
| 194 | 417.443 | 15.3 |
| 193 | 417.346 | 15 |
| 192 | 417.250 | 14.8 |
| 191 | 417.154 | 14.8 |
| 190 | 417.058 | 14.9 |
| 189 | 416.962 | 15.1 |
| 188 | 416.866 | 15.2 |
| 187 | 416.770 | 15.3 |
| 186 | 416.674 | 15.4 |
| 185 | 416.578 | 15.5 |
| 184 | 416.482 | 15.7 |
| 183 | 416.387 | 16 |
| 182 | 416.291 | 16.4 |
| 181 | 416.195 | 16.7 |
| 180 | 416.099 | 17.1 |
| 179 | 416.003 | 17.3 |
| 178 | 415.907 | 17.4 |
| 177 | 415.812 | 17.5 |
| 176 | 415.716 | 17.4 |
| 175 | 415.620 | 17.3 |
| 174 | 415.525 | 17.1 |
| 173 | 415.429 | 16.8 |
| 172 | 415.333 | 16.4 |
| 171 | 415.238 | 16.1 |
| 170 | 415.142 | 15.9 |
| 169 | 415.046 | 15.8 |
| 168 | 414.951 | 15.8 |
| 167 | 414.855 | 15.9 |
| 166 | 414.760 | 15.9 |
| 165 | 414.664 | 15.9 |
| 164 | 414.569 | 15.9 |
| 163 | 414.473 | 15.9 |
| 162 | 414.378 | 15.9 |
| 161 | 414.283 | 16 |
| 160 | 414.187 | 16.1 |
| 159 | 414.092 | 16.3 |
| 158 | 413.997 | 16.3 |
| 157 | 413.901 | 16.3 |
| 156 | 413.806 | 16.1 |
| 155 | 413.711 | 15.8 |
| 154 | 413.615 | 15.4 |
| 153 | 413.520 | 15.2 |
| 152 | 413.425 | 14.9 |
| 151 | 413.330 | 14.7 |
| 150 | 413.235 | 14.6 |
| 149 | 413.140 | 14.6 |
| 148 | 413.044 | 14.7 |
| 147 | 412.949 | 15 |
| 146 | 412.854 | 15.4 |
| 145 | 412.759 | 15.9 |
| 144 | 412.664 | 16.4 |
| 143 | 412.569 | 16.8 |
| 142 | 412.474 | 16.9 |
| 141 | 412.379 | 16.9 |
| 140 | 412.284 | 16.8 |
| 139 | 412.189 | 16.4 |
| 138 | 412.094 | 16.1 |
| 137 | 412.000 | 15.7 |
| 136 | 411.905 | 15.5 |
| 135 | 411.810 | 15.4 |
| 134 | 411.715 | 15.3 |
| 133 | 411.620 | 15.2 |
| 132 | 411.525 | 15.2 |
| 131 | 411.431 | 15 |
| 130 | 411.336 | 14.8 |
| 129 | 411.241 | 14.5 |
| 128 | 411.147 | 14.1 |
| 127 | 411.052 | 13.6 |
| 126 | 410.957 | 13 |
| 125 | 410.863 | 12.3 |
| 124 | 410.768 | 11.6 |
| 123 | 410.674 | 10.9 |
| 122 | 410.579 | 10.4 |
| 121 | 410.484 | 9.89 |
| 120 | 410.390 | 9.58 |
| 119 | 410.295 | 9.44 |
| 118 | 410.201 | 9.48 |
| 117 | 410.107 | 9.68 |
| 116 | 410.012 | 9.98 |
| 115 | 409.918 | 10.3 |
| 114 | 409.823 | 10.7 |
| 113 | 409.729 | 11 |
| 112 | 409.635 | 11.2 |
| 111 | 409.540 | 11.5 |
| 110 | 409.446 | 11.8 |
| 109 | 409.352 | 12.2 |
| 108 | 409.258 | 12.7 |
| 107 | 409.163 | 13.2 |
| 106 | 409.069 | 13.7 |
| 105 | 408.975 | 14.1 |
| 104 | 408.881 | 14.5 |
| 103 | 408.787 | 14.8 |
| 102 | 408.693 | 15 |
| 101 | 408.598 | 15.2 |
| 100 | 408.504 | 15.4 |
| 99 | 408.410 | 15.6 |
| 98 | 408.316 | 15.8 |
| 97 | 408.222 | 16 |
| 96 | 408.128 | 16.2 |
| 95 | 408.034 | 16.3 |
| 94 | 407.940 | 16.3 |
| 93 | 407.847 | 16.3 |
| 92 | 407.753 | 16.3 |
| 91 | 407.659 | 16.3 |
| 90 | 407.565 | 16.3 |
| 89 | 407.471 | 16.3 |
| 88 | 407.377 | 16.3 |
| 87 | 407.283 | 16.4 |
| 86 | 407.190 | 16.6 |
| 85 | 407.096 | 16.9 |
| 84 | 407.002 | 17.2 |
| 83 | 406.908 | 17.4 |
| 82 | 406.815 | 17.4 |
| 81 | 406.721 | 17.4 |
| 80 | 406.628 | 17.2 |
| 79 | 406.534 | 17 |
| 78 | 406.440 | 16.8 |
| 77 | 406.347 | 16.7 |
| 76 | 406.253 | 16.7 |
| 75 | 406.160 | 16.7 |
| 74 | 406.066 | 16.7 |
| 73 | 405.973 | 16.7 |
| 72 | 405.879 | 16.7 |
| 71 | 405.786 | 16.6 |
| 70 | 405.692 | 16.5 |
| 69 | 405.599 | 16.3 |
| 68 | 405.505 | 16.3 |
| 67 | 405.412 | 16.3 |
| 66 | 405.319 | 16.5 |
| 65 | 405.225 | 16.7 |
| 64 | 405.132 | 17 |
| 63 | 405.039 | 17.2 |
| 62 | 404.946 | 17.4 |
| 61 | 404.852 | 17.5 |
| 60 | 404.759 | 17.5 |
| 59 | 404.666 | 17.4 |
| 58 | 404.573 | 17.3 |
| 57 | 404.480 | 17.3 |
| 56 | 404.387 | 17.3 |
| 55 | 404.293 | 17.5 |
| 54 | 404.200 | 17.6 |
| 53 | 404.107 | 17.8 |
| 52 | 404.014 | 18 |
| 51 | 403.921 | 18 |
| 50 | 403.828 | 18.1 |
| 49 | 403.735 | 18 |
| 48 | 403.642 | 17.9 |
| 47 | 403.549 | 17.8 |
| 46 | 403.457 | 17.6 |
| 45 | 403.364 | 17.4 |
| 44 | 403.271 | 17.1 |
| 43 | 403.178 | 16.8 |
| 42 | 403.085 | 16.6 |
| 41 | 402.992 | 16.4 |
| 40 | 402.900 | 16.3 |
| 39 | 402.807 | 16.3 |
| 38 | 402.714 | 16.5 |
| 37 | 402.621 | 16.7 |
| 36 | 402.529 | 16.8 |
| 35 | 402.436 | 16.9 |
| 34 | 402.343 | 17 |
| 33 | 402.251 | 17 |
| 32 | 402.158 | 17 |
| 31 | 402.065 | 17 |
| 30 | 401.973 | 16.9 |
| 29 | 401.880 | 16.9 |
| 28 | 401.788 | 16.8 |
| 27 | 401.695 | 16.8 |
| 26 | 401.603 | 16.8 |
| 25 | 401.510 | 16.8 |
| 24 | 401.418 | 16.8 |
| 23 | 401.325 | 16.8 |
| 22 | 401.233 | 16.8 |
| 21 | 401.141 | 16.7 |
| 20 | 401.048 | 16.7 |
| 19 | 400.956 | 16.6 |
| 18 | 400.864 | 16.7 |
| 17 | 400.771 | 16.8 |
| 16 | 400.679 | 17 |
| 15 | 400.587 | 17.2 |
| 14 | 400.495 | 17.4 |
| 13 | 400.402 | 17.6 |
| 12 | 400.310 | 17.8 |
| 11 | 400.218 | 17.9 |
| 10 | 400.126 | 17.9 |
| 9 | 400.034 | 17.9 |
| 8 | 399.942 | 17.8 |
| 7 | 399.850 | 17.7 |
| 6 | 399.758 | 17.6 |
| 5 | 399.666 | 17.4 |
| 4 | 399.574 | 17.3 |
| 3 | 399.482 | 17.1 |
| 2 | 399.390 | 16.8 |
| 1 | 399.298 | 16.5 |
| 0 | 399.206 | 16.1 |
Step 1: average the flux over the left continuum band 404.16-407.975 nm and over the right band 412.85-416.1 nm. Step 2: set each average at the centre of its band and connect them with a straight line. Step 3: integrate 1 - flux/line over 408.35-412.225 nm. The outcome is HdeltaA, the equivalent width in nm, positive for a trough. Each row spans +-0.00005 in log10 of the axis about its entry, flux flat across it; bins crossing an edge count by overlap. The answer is 0.79 nm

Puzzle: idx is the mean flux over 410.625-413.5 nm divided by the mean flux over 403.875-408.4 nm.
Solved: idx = 0.89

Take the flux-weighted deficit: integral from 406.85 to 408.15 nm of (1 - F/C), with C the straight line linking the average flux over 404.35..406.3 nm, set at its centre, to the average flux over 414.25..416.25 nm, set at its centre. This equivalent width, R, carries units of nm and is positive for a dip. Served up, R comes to 0.021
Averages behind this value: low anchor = 16.9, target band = 16.5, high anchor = 16.5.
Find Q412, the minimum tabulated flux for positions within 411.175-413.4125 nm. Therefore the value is 14.5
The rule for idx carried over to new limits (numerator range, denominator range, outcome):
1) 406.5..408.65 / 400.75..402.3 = 0.98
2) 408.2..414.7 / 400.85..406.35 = 0.83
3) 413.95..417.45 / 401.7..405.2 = 0.93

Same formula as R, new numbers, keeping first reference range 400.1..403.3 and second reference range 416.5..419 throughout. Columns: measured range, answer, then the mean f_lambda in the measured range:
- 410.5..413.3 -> 0.22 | 14.7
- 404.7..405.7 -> -0.02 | 16.9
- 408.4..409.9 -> 0.28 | 13.2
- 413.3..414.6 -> 0.00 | 15.8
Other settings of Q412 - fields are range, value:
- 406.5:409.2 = 13.2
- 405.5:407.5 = 16.3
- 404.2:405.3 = 16.7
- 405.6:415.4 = 9.44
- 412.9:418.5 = 14.6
